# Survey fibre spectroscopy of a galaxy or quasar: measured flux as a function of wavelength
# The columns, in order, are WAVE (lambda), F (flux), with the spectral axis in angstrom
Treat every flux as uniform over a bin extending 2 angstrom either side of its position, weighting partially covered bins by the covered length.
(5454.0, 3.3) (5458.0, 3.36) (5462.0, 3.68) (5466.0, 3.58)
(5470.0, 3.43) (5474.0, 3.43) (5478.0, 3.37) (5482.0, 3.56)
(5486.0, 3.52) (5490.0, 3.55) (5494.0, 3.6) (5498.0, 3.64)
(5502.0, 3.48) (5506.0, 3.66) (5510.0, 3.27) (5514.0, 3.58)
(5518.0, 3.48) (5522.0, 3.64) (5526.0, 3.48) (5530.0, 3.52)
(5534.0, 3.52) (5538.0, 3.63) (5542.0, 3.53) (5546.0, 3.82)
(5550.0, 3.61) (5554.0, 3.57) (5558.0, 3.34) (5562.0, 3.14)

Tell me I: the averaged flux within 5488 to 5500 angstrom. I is 3.6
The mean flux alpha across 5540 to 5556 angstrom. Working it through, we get 3.63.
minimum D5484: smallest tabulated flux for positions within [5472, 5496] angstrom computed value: 3.37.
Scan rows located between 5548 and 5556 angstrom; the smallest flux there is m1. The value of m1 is 3.57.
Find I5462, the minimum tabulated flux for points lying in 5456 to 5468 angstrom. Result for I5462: 3.36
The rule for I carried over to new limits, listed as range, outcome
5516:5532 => 3.53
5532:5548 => 3.62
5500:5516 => 3.5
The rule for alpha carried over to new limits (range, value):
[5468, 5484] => 3.45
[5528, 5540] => 3.56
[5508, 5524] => 3.49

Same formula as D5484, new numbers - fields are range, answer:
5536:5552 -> 3.53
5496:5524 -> 3.27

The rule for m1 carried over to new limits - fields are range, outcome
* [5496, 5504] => 3.48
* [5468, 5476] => 3.43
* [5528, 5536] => 3.52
